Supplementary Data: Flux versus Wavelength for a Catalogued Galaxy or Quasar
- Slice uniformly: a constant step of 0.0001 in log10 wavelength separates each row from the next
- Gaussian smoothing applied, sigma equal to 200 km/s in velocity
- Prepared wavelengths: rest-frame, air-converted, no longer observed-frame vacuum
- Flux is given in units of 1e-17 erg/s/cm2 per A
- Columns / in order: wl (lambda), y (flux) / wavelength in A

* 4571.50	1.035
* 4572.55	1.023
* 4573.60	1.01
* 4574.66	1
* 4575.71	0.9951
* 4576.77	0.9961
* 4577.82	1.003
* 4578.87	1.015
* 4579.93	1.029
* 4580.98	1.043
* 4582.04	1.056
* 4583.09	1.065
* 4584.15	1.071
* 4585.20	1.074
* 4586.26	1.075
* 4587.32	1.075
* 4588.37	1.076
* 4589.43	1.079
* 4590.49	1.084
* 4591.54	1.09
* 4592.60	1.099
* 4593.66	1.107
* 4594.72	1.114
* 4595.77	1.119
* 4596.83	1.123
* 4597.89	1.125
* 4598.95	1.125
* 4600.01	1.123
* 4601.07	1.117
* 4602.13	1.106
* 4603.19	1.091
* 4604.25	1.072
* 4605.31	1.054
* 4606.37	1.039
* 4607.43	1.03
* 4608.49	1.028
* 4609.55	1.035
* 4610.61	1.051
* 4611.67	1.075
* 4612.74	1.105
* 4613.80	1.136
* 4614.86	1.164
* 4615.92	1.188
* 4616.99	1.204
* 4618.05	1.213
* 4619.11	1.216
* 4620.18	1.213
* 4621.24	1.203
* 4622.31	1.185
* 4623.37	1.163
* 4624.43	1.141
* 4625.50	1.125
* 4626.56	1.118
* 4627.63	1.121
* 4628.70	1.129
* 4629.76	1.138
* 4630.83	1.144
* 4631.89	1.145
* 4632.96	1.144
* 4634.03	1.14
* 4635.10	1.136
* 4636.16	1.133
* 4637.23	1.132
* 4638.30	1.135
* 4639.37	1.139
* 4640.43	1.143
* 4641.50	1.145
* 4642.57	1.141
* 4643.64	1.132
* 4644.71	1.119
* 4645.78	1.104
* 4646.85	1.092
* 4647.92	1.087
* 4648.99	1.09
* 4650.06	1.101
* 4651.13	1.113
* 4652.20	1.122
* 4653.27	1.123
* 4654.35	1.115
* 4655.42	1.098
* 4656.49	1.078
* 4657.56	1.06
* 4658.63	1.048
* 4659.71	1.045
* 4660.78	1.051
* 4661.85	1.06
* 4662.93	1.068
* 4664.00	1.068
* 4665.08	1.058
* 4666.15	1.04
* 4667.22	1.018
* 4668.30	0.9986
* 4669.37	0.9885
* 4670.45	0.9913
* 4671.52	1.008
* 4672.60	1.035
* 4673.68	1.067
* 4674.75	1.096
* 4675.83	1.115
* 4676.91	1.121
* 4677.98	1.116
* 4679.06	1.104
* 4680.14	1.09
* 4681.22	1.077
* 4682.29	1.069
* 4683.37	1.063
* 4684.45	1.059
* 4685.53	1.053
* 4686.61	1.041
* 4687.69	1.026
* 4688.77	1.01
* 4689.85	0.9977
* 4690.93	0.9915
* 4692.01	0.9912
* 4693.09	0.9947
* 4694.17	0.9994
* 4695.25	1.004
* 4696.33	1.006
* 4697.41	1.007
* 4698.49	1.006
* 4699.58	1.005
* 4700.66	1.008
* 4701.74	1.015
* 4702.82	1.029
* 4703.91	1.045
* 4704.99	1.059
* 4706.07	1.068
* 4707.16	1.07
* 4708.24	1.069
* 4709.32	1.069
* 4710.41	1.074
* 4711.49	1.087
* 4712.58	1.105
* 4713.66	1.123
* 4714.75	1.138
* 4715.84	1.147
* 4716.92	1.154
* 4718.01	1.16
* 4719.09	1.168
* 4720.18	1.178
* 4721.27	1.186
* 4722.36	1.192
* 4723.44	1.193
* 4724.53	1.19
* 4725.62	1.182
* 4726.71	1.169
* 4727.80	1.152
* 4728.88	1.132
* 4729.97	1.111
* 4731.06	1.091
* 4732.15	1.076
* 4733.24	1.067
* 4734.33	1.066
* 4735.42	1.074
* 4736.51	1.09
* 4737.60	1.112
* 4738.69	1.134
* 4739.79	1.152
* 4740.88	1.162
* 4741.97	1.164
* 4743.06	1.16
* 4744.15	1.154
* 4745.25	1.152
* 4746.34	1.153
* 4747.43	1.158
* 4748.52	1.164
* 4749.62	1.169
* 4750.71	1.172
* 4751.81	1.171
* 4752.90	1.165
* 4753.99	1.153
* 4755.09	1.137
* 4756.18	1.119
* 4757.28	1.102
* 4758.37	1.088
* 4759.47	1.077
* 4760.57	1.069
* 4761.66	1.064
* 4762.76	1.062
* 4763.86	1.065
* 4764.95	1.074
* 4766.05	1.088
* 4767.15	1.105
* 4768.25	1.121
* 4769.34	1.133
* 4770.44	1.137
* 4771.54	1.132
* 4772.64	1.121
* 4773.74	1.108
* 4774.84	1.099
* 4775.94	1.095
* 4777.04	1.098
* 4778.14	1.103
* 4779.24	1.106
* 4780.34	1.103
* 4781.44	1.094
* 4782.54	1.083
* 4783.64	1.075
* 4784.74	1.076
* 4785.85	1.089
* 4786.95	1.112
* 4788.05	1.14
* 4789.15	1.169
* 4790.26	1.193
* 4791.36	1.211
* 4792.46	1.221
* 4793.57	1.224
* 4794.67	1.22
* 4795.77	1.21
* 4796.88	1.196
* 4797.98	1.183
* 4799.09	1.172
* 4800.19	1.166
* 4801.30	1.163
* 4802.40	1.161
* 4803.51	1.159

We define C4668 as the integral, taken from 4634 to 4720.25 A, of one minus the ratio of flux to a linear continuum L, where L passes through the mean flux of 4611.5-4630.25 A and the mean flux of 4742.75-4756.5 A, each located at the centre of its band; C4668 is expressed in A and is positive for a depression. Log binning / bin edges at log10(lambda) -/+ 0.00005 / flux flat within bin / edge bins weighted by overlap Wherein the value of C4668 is 6.3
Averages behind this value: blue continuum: 1.16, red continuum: 1.16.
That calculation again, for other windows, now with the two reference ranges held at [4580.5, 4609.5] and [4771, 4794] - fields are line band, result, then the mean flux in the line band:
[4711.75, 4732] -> -0.72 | 1.15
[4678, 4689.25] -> 0.42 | 1.06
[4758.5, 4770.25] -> 0.36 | 1.09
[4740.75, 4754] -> -0.52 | 1.16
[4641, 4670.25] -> 0.47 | 1.08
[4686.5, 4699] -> 1.13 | 1.01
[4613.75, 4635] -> -1.40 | 1.16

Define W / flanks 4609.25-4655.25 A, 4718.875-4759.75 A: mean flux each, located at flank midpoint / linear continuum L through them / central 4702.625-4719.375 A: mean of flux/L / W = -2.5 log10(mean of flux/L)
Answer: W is 0.040 mag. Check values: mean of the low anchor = 1.13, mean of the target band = 1.1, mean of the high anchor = 1.14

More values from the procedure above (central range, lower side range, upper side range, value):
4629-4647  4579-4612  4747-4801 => -0.042 mag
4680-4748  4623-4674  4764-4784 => 0.009 mag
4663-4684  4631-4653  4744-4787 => 0.062 mag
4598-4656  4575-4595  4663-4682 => -0.064 mag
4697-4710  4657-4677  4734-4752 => 0.056 mag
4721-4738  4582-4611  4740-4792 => -0.015 mag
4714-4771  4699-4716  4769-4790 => -0.043 mag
